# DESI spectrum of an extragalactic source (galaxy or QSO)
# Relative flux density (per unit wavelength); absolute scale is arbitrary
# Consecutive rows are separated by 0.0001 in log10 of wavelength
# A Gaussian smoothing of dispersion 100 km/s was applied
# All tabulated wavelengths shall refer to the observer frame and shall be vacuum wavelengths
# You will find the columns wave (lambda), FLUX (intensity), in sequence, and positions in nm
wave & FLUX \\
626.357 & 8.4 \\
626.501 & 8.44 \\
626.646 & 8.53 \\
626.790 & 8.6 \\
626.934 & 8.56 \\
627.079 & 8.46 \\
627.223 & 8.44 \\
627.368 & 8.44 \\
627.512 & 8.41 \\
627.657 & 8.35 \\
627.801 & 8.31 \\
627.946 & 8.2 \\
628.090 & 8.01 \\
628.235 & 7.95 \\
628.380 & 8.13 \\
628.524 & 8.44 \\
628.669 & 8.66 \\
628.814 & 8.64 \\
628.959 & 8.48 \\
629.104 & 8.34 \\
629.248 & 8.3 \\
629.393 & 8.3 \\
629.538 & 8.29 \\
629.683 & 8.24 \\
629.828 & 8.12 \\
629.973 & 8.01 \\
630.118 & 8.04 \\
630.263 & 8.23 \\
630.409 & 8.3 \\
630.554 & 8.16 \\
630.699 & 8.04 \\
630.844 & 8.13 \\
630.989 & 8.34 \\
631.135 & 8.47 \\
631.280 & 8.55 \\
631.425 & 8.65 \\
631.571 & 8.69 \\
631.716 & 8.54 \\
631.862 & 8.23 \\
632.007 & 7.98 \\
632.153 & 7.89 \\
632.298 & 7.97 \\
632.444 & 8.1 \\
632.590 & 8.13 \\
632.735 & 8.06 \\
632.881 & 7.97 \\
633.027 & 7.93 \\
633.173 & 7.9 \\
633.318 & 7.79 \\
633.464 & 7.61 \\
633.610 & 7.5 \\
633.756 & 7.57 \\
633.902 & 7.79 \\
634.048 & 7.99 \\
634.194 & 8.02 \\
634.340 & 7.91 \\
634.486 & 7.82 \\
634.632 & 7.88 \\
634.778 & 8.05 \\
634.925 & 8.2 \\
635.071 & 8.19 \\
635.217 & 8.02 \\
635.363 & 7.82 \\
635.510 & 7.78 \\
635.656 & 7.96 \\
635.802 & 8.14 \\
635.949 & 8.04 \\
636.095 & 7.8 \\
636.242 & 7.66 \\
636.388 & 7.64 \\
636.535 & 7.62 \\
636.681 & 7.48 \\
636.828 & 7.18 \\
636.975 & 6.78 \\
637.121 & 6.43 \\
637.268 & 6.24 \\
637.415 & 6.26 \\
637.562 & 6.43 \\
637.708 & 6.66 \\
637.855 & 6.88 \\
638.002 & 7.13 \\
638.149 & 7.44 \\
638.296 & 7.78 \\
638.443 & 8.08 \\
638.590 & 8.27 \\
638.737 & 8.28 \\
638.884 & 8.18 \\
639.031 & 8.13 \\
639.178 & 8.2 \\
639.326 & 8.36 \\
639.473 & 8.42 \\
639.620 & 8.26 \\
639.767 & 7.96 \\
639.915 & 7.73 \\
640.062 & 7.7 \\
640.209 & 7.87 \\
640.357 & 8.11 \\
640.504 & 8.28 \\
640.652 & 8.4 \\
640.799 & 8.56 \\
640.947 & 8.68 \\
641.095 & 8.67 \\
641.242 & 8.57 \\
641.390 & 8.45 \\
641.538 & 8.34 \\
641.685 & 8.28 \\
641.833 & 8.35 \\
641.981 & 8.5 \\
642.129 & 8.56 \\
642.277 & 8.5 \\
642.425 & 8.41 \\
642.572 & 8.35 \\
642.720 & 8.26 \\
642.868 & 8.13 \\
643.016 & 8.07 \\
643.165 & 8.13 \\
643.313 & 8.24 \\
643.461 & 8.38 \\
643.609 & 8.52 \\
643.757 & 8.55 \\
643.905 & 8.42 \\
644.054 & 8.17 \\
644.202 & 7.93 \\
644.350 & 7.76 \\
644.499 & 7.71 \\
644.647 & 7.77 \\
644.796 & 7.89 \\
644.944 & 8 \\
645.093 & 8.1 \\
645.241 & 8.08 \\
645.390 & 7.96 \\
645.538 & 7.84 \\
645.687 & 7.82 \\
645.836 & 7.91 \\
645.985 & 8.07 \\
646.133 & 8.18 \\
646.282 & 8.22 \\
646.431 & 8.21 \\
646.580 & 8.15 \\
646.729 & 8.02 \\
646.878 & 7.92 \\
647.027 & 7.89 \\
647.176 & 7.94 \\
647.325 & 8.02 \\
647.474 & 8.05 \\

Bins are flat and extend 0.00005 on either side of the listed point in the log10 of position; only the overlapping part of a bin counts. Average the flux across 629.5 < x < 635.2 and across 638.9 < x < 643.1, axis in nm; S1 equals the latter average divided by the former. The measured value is 1.0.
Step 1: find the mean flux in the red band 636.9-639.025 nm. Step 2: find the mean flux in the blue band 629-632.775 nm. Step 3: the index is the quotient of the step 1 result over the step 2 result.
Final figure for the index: 0.9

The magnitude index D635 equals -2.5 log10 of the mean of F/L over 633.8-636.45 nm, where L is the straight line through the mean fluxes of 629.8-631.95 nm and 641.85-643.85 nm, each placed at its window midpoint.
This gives 0.05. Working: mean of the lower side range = 8.3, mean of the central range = 7.93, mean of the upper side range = 8.36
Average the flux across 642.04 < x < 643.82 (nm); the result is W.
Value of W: 8.34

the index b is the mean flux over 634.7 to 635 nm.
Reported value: 8.11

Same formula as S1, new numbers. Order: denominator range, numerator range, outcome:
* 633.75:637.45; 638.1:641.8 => 1.07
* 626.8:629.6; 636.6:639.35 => 0.88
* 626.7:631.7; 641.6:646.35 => 0.98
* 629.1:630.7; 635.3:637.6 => 0.89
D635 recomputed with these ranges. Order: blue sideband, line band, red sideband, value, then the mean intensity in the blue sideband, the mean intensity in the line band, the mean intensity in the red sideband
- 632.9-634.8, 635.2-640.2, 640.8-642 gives 0.076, 7.83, 7.61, 8.48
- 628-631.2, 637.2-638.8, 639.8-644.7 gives 0.145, 8.25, 7.22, 8.25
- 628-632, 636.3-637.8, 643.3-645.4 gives 0.191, 8.3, 6.88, 8.1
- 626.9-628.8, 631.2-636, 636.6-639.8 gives -0.021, 8.34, 8.02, 7.49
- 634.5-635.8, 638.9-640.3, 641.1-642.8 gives 0.027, 7.99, 8.07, 8.43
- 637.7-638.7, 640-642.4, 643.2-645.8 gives -0.077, 7.54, 8.37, 8.07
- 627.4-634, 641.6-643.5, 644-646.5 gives -0.041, 8.17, 8.32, 7.98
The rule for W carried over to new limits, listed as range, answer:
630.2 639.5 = 7.83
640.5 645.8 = 8.24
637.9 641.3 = 8.12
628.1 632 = 8.31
